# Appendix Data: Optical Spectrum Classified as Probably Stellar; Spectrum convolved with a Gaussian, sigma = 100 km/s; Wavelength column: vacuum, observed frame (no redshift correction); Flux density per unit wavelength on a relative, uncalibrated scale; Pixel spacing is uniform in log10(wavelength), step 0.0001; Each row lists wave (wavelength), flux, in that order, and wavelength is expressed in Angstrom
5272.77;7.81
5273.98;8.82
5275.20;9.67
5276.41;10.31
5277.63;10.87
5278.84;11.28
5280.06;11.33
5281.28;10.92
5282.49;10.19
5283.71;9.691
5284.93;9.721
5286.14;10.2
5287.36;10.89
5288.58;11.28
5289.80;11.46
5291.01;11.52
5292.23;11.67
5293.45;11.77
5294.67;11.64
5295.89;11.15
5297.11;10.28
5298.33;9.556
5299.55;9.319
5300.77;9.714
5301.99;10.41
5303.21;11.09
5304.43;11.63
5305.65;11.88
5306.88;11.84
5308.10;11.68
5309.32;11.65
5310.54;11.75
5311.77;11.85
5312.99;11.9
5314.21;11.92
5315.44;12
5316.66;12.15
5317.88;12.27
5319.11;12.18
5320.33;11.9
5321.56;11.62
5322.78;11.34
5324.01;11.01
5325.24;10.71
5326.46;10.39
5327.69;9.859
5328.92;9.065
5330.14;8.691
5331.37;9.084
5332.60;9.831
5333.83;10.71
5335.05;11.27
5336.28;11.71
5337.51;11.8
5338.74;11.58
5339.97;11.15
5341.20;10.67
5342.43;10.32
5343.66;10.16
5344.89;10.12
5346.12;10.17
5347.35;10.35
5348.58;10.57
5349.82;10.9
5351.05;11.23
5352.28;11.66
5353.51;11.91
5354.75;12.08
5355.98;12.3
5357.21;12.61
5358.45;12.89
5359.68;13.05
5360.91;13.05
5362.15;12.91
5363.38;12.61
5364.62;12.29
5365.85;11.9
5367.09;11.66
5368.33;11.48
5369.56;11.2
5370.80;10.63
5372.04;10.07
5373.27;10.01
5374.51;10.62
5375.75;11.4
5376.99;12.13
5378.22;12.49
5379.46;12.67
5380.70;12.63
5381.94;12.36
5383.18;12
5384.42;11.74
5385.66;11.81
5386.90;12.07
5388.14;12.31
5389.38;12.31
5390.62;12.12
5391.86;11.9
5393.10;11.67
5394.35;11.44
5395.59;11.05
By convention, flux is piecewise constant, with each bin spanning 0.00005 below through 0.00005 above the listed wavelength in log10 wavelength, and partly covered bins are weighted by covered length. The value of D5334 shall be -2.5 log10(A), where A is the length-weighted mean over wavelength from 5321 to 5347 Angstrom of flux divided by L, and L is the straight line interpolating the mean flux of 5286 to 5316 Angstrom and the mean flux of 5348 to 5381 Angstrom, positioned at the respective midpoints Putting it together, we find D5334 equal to 0.097 mag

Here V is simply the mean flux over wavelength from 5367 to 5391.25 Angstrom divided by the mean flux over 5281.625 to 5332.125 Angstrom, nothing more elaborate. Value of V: 1.1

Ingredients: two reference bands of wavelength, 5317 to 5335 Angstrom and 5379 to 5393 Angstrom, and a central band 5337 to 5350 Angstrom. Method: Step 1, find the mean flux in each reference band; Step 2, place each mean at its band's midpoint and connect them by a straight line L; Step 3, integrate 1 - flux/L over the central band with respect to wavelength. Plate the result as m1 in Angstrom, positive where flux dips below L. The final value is 0.5 Angstrom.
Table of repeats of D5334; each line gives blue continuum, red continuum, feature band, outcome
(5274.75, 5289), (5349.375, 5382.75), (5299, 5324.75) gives -0.05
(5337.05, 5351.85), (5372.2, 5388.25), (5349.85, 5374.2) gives -0.05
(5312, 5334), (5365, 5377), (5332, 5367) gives -0.05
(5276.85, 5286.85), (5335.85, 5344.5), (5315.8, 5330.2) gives -0.02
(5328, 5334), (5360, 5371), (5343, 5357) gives -0.02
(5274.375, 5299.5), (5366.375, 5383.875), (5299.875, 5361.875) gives -0.01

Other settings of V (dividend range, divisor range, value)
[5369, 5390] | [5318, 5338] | 1.09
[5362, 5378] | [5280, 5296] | 1.05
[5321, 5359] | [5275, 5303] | 1.02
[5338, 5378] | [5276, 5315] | 1.04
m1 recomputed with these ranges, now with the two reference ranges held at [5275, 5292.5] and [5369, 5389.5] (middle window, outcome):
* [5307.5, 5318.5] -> -0.9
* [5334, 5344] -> 0.2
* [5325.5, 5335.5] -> 1.2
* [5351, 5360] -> -0.6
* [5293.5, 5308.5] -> 0.1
